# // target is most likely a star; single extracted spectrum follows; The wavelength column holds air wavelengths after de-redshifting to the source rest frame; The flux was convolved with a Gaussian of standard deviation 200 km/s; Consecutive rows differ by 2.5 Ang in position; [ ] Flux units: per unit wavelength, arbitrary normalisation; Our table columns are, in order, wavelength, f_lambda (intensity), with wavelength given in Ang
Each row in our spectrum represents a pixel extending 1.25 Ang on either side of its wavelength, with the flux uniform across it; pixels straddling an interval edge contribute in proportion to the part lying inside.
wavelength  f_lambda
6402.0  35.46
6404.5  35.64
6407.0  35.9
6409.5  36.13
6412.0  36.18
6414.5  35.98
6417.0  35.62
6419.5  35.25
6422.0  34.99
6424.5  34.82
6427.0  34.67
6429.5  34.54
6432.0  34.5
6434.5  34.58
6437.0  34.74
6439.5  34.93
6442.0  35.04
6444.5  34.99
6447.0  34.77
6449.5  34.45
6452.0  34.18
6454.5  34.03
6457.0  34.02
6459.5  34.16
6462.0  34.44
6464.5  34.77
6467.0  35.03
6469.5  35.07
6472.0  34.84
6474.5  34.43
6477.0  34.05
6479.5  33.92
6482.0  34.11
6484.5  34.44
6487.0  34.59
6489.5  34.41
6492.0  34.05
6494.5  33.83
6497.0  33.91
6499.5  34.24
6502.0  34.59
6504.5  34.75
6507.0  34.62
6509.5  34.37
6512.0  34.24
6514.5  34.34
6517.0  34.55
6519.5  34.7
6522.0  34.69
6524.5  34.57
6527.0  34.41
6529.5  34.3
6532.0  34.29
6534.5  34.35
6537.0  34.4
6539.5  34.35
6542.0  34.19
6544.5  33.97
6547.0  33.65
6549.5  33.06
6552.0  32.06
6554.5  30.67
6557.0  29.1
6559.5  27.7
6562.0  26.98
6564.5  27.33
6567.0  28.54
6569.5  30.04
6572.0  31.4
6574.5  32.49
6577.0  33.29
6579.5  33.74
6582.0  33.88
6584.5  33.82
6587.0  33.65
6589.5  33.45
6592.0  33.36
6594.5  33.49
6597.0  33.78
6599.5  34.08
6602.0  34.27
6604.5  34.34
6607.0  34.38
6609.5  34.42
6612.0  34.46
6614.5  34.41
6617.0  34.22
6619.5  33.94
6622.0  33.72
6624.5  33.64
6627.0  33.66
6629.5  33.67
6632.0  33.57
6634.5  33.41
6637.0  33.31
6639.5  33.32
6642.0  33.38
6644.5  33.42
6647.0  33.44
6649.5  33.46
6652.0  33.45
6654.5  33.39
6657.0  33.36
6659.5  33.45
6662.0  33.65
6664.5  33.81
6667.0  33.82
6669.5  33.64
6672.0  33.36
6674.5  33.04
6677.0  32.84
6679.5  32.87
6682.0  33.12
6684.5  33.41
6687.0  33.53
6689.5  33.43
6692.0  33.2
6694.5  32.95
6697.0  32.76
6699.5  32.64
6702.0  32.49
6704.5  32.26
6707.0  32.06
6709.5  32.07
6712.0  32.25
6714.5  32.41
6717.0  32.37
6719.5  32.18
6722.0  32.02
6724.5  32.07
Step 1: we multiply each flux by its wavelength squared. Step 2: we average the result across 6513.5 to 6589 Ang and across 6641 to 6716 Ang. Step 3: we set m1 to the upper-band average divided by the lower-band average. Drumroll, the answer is 1.1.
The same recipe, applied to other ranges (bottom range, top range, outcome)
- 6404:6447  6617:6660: 1.02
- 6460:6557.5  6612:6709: 1.02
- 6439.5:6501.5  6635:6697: 1.03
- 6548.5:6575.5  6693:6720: 1.13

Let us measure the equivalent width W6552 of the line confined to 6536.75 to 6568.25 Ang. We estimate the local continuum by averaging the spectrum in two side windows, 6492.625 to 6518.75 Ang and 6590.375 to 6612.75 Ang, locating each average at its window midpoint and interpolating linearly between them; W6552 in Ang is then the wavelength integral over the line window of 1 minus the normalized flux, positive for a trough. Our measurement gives 2.8 Ang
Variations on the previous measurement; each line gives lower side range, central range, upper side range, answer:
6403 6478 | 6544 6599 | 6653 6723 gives 3.4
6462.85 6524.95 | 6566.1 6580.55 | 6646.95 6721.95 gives 0.9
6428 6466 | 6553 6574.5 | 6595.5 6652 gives 3.1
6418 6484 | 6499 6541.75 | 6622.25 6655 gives -0.3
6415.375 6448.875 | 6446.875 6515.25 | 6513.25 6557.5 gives -0.1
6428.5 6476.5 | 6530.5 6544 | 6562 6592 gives -0.7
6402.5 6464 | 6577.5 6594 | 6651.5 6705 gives 0.1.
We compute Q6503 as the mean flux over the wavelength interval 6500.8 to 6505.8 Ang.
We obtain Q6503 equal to 34.7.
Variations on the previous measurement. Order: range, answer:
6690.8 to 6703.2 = 32.8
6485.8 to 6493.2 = 34.4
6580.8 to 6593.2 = 33.6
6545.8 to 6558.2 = 31.7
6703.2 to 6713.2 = 32.2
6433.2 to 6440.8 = 34.8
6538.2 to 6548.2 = 34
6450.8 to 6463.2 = 34.2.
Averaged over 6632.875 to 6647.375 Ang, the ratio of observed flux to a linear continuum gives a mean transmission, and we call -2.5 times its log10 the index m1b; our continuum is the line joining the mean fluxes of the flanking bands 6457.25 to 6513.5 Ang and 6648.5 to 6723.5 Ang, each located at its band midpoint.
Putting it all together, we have 0.00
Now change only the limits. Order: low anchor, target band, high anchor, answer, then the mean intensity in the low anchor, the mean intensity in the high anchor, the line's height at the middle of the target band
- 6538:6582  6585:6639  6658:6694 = -0.05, 31.4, 33.4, 32.3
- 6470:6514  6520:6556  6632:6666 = 0.01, 34.3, 33.5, 34.1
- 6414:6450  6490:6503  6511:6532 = 0.01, 34.9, 34.5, 34.6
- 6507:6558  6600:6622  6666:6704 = -0.03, 33.8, 33.1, 33.4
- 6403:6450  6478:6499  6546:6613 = -0.01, 35.2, 32.3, 34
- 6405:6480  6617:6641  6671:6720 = -0.01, 34.9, 32.8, 33.3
